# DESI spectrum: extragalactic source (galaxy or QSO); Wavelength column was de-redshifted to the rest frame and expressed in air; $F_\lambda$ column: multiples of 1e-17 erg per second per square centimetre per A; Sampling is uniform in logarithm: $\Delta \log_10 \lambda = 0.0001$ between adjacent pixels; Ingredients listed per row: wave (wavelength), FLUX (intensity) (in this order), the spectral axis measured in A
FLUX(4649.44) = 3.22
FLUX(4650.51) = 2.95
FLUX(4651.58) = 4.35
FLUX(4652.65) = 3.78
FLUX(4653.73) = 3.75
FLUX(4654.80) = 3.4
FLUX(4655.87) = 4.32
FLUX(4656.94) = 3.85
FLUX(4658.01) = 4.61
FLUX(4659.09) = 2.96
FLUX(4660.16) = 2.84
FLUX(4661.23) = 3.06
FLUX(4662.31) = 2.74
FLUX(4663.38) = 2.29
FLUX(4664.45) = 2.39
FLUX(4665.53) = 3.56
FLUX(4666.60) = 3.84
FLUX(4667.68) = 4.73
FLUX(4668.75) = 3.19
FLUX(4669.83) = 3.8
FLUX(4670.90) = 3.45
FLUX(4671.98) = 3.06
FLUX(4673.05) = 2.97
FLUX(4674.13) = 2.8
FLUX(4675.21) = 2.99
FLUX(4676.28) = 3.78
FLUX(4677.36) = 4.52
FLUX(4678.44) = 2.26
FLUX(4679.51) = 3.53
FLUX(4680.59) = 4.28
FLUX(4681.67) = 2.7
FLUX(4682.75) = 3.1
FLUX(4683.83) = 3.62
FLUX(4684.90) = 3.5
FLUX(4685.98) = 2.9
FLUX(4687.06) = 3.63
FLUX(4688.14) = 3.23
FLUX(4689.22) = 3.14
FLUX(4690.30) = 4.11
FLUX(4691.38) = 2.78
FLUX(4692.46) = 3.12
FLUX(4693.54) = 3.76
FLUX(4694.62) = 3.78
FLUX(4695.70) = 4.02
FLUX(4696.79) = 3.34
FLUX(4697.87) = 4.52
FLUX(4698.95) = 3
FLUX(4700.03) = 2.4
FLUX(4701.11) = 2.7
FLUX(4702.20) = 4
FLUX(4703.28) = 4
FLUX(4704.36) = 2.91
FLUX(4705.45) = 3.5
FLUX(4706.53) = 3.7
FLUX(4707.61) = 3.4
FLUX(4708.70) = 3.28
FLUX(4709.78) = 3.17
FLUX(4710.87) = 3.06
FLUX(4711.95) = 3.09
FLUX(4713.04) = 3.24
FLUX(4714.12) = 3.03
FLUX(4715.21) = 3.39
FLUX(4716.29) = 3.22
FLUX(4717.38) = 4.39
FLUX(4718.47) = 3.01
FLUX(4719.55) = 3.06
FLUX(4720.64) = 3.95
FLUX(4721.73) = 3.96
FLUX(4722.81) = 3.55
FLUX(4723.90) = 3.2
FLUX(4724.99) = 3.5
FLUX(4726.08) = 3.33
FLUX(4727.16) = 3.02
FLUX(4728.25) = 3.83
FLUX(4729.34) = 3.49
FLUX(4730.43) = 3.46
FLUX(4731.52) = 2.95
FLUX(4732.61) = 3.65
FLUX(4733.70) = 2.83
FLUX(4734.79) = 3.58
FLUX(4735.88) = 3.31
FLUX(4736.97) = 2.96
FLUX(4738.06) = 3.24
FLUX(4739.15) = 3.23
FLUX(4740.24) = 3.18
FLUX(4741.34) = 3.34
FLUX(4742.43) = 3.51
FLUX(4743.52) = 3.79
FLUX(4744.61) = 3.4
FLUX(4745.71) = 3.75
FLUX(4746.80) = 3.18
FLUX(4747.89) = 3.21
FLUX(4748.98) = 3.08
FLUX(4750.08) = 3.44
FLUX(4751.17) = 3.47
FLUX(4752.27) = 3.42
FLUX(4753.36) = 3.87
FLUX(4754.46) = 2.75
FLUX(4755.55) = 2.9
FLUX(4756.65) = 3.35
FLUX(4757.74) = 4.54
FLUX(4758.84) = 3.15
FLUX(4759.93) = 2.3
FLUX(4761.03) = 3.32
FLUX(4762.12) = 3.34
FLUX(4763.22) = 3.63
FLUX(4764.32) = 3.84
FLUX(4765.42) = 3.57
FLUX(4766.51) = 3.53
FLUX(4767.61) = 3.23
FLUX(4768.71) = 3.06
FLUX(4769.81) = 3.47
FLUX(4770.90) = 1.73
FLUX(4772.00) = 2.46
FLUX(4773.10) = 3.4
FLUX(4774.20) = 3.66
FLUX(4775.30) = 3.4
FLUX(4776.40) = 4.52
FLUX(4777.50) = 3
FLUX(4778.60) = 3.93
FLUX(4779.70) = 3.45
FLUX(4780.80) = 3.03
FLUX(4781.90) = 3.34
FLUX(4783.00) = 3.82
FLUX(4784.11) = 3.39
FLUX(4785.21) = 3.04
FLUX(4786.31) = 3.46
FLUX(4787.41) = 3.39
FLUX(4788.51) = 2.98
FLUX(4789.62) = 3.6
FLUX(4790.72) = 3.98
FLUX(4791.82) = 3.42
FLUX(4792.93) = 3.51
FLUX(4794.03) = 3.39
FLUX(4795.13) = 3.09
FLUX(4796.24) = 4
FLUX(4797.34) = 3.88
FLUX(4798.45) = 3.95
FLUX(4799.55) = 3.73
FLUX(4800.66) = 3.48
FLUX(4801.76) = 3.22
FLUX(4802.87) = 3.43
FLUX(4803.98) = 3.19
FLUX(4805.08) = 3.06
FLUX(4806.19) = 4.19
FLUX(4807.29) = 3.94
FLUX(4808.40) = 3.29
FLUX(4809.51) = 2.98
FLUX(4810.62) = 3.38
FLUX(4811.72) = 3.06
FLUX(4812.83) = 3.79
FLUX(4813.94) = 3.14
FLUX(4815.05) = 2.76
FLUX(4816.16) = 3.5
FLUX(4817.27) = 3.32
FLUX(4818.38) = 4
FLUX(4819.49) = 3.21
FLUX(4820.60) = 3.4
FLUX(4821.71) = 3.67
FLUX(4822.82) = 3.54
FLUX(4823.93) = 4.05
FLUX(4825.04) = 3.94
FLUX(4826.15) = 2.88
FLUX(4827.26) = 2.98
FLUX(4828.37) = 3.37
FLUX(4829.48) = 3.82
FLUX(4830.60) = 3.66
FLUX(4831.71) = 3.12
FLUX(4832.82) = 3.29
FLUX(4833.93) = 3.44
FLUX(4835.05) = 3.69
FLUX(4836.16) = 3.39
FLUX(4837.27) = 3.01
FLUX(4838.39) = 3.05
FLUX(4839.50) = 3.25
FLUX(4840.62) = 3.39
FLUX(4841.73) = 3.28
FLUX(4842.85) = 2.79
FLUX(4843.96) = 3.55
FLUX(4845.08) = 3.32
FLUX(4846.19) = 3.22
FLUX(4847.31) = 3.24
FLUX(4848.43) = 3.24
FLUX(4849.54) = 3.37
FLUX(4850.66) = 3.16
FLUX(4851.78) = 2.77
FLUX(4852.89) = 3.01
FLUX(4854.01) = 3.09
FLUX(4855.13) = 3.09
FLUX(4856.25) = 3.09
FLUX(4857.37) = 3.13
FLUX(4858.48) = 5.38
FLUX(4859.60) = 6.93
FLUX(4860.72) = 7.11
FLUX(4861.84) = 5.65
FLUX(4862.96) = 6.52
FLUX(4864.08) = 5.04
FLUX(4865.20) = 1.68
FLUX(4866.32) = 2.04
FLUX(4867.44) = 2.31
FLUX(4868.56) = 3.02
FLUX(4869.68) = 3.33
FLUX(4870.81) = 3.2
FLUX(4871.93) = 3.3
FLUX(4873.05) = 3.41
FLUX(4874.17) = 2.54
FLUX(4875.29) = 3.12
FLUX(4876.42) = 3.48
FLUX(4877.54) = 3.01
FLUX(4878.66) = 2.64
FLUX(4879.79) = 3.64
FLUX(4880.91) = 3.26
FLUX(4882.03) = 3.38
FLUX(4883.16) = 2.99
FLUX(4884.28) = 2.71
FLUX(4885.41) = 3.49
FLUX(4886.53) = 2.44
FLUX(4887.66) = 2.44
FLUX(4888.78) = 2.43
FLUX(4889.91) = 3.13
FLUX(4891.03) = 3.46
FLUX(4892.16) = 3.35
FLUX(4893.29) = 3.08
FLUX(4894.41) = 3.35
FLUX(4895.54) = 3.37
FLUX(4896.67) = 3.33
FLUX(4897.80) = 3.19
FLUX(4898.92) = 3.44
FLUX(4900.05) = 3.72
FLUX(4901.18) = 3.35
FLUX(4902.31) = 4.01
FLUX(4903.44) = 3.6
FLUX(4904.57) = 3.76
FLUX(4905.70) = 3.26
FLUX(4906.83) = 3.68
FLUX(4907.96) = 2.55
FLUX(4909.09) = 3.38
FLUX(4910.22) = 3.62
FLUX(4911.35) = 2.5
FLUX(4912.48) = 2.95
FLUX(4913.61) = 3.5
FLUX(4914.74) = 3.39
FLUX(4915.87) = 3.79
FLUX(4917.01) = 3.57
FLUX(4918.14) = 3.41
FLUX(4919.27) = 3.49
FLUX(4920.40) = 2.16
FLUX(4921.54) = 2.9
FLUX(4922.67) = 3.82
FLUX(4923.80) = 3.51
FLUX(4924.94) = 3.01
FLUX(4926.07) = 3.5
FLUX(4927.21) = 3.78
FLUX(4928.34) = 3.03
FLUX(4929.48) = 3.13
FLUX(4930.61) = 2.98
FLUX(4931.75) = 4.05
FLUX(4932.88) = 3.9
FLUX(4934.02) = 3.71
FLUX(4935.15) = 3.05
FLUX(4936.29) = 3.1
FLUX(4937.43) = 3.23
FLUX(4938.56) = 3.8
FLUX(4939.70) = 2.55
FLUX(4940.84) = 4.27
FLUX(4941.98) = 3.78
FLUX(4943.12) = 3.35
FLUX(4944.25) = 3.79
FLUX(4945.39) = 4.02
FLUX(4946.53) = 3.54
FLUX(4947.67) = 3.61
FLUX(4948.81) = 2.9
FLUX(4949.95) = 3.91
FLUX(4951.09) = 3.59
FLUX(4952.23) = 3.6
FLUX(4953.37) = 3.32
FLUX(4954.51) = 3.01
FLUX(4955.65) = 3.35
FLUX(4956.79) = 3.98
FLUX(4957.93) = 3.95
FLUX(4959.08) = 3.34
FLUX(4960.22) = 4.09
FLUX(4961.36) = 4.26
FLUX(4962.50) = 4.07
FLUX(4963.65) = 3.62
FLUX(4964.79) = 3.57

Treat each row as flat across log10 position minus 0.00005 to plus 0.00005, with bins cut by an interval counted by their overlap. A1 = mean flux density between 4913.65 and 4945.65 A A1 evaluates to 3.43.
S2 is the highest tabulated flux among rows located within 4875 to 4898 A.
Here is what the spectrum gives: 3.64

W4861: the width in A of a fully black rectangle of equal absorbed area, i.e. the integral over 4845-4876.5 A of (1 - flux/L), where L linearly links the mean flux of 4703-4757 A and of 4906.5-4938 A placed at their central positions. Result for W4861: -3.1 A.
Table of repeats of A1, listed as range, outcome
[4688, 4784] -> 3.37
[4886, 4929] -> 3.27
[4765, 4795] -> 3.36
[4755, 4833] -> 3.42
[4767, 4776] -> 3.08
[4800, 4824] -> 3.42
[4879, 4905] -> 3.25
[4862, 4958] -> 3.35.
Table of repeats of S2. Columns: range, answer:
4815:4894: 7.11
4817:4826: 4.05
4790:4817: 4.19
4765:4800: 4.52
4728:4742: 3.83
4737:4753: 3.79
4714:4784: 4.54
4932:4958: 4.27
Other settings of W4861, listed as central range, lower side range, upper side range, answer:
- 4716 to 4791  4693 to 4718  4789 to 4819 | 1.8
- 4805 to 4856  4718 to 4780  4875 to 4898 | -2.1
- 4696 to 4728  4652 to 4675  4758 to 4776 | -0.7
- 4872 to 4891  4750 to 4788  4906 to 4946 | 1.9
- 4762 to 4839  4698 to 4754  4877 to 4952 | -1.6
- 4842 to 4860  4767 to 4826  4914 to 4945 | -0.4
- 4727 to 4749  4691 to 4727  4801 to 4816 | 0.3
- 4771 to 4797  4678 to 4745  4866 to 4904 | -1.1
